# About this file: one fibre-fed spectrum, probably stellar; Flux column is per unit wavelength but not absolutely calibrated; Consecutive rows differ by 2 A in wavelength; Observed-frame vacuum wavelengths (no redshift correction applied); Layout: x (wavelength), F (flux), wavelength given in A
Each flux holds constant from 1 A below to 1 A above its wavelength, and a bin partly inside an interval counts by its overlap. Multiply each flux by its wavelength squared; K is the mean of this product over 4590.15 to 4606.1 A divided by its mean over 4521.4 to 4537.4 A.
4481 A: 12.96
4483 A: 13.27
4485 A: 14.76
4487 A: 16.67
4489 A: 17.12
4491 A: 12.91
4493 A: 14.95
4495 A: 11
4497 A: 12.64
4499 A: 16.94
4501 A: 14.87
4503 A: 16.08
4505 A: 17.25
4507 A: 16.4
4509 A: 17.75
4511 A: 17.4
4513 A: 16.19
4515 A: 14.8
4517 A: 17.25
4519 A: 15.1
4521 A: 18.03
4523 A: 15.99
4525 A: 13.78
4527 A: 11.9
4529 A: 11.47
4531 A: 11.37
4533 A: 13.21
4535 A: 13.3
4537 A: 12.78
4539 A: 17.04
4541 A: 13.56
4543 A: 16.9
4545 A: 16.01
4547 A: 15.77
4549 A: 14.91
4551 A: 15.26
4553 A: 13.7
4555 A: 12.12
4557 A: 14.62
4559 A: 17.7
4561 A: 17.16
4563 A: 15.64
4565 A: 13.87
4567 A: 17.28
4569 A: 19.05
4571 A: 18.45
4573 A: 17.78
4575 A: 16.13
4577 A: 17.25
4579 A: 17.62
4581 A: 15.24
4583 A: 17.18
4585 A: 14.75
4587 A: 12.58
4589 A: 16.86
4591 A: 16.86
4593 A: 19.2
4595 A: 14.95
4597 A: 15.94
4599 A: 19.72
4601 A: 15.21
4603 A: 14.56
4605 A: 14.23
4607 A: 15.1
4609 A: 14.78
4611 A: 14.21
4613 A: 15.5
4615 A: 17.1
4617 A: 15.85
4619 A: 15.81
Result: 1.3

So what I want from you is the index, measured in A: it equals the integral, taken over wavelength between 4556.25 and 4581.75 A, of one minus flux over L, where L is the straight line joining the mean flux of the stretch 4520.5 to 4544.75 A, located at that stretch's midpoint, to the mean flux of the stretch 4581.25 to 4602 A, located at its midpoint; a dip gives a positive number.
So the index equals -2.2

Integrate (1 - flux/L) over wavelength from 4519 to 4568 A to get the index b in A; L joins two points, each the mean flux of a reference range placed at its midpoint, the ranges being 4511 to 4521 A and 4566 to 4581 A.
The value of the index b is 6.1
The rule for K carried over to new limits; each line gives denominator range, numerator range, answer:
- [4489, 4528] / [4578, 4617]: 1.07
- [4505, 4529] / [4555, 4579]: 1.08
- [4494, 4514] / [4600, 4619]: 1.02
